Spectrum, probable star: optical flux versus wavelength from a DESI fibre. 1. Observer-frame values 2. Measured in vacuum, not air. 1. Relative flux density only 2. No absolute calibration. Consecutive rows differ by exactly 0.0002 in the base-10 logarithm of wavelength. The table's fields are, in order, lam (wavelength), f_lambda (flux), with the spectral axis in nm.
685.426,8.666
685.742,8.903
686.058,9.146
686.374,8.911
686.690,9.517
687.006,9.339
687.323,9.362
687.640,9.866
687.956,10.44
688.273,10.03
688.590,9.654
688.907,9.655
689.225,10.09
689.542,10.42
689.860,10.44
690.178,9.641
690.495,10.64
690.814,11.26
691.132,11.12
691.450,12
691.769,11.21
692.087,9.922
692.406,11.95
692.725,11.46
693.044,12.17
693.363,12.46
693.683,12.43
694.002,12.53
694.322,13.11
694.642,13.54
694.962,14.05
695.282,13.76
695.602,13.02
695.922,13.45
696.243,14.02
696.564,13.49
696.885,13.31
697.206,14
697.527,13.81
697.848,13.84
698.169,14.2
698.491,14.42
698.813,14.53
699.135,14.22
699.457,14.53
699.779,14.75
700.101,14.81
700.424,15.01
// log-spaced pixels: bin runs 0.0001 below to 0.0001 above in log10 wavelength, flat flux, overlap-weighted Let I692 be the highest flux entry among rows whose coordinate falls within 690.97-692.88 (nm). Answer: 12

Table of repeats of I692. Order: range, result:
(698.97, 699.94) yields 14.75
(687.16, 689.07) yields 10.44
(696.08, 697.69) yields 14.02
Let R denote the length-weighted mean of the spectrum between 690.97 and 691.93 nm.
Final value 11.4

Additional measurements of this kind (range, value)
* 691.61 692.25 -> 10.6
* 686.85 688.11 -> 9.75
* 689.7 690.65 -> 10.2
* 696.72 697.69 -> 13.7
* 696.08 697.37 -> 13.7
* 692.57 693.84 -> 12.1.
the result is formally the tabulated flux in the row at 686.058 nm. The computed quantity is 9.146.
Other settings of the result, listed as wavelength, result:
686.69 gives 9.517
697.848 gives 13.84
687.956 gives 10.44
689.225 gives 10.09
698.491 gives 14.42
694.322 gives 13.11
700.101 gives 14.81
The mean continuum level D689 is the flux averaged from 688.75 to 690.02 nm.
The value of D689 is 10.1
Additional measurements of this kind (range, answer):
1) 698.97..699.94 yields 14.5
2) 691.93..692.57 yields 10.9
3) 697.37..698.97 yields 14.2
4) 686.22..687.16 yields 9.26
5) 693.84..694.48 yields 12.8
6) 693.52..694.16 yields 12.5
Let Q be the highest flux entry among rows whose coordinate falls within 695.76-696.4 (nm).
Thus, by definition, 14.02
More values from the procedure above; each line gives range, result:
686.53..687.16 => 9.517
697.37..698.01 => 13.84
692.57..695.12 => 14.05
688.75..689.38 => 10.09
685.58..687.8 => 9.866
